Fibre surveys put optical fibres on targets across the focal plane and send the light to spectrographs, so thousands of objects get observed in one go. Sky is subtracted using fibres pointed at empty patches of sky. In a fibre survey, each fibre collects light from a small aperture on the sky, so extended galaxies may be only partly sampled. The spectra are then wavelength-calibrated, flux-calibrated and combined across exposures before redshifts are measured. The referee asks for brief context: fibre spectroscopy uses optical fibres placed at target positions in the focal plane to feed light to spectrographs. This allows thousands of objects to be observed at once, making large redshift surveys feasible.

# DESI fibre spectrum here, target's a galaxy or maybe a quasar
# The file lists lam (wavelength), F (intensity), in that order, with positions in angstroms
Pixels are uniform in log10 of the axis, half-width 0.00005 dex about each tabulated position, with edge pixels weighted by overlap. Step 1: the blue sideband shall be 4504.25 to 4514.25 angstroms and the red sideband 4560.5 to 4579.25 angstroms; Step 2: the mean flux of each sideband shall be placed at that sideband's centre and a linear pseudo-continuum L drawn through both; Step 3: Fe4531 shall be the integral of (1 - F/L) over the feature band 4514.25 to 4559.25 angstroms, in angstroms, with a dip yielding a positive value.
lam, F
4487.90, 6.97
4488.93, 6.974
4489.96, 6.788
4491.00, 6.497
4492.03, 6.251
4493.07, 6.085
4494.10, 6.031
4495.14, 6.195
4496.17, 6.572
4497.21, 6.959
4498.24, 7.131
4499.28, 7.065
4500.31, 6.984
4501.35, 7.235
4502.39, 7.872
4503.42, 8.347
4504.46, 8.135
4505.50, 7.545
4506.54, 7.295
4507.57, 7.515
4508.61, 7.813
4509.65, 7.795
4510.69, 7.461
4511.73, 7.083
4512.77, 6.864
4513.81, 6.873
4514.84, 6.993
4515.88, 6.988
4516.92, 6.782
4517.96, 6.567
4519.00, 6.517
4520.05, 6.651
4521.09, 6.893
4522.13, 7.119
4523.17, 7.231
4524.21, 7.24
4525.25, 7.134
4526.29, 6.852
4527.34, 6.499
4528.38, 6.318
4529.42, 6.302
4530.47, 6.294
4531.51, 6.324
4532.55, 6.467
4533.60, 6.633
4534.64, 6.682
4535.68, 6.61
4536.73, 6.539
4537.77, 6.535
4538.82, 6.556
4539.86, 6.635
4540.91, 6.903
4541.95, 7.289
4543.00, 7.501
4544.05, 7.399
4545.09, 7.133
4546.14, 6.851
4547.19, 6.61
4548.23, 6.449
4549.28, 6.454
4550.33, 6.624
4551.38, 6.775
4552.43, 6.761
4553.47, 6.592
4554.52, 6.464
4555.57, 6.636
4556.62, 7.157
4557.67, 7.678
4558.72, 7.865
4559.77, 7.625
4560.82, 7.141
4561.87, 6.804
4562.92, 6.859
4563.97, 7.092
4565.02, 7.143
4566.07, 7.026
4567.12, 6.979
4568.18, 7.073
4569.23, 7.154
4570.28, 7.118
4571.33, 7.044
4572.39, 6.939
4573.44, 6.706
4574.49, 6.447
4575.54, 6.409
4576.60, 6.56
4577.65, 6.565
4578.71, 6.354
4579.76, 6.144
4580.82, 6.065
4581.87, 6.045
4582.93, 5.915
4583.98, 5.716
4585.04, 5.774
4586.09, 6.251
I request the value 2.2 angstroms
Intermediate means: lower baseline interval 7.42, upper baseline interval 6.85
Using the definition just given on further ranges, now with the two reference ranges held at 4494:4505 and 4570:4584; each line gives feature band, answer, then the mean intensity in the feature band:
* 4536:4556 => -0.1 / 6.77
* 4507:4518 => -0.2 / 7.19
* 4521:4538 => 0.5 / 6.69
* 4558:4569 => -1.0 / 7.17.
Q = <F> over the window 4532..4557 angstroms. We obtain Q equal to 6.76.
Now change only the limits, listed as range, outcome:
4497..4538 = 7.01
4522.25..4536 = 6.68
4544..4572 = 6.97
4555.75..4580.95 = 6.92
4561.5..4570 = 7.02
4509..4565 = 6.87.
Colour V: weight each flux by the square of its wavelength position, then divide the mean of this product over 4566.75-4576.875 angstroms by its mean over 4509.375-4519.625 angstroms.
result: 1.0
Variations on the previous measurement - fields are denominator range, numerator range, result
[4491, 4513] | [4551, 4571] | 1.01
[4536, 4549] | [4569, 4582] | 0.97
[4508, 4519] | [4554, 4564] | 1.03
